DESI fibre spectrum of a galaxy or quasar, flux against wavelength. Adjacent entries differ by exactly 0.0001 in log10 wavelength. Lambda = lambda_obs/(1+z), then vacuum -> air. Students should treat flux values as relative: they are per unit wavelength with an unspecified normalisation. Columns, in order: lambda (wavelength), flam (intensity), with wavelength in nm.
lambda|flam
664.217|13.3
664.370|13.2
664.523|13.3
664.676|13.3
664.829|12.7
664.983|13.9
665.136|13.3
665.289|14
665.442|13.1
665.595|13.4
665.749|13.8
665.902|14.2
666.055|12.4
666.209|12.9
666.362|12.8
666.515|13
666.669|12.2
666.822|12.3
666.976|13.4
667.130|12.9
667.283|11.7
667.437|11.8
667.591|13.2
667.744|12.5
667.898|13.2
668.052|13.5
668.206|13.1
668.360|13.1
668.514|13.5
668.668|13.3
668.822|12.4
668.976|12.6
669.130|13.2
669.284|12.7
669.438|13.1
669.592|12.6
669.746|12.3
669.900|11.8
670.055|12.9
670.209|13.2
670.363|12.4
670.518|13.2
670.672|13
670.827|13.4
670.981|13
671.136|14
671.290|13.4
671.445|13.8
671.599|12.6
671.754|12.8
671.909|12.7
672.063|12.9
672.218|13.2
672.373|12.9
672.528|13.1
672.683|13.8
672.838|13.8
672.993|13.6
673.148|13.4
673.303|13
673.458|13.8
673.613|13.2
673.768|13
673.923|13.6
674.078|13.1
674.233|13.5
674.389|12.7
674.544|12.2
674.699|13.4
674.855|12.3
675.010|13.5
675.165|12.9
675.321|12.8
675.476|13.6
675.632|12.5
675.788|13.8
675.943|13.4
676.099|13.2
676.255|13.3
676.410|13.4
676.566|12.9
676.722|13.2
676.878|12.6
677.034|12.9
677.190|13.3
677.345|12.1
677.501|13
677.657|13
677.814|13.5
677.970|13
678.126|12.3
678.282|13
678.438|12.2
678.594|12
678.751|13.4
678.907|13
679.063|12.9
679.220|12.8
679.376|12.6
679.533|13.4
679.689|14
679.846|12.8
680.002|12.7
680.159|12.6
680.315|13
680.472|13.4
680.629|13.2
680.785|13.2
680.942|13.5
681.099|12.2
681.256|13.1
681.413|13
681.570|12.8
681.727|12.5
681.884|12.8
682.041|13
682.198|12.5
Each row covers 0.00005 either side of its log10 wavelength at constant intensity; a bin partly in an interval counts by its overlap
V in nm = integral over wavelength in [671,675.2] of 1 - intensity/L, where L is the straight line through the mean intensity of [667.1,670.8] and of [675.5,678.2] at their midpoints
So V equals -0.09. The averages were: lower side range 12.8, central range 13.2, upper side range 13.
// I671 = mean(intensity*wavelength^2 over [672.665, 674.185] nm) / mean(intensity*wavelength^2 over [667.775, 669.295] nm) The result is 1.04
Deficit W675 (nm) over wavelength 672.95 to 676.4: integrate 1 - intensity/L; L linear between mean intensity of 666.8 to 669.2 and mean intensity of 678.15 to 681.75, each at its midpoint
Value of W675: -0.07 nm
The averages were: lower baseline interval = 12.9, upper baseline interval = 12.9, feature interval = 13.2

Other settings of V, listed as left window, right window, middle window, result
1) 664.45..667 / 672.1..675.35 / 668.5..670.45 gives 0.06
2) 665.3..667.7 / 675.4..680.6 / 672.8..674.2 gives -0.05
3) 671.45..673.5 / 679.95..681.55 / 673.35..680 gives 0.04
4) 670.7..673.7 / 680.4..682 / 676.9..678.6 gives 0.04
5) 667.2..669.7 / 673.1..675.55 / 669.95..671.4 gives -0.02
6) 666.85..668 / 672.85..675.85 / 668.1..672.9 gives -0.05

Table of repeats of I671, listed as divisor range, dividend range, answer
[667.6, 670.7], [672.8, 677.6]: 1.04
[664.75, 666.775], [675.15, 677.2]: 1.03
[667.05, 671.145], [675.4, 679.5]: 1.03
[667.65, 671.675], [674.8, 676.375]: 1.03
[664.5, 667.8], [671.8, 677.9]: 1.04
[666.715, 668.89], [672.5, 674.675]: 1.05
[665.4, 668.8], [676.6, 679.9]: 1.03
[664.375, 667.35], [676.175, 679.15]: 1.02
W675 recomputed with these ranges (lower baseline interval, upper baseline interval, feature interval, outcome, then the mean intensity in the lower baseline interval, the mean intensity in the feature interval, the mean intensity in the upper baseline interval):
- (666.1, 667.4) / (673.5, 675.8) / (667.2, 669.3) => -0.02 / 12.6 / 12.8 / 13.1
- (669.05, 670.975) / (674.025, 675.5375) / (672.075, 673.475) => -0.05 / 12.8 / 13.4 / 13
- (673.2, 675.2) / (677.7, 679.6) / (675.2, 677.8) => -0.02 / 13.1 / 13.1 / 12.8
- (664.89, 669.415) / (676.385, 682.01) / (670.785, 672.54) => -0.02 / 13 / 13.1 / 12.9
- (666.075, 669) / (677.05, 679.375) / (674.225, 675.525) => -0.01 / 12.8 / 12.9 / 12.8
